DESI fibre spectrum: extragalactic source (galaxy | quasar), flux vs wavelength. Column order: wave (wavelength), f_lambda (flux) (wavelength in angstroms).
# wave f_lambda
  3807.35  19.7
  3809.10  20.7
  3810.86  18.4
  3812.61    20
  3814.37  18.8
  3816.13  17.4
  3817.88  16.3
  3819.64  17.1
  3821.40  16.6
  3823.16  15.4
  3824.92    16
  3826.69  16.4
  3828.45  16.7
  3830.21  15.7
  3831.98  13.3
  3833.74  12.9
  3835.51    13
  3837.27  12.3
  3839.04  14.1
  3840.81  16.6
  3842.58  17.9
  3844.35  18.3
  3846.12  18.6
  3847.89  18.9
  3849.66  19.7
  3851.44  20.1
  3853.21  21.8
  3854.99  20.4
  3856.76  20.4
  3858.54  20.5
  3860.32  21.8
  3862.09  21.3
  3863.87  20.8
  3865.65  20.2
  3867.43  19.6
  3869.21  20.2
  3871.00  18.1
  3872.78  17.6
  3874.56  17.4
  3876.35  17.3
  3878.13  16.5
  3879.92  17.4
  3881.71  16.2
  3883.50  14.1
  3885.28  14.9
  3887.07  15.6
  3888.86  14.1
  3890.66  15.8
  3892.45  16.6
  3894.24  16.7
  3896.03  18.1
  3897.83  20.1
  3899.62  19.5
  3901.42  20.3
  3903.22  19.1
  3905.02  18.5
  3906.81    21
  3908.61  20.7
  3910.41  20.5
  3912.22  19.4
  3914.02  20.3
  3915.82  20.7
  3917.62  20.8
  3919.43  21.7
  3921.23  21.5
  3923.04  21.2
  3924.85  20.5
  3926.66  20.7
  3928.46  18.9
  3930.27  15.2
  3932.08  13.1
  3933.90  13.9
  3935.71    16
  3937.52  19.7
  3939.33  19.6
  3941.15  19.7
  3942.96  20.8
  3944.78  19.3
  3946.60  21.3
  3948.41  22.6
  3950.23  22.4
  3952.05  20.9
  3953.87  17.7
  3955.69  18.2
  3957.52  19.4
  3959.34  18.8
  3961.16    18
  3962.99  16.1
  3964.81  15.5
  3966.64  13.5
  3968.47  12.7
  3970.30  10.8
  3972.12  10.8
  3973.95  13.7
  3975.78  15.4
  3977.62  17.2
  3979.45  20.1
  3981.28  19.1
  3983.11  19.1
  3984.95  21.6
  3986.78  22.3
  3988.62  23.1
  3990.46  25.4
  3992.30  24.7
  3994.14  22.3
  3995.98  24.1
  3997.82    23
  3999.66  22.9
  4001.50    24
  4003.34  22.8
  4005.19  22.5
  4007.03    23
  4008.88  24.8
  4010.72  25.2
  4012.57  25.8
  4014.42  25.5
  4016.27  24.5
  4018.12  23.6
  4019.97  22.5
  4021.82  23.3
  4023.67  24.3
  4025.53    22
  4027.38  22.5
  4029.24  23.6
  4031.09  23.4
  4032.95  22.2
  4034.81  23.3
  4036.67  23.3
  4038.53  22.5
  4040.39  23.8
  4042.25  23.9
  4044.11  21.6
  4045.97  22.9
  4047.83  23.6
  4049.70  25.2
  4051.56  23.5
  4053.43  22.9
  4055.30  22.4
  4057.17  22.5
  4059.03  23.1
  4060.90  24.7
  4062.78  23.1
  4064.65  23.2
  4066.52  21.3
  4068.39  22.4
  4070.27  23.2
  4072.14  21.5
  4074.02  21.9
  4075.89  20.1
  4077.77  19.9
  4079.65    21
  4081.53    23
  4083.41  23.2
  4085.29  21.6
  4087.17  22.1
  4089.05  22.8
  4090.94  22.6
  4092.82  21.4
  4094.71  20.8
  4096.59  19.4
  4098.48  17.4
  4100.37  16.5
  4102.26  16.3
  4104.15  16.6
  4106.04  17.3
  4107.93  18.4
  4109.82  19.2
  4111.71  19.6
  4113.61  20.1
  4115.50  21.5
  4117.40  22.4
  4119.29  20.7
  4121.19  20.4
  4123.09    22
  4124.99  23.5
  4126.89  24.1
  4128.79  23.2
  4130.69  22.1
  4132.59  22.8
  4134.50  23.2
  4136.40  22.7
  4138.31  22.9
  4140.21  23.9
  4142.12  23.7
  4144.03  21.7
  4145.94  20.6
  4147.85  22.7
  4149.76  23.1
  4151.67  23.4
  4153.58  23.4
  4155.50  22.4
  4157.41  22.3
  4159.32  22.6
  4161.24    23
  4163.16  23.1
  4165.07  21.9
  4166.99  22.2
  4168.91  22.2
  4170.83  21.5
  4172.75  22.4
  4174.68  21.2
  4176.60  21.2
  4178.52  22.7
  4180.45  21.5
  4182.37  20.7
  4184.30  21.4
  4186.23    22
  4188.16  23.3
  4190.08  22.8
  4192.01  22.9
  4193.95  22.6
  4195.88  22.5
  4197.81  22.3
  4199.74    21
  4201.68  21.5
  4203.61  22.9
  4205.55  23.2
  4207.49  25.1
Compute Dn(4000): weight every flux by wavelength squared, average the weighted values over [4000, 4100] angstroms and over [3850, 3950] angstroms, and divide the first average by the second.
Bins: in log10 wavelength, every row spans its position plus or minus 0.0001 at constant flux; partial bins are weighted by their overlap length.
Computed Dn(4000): 1.29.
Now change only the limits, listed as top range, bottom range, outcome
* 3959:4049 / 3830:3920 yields 1.25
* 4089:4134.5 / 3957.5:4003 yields 1.15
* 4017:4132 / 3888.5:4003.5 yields 1.22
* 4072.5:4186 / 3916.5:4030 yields 1.14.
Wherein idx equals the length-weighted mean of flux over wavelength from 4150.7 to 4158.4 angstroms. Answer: 22.9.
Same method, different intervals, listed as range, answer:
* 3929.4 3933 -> 14.1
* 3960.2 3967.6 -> 15.8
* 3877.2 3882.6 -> 16.7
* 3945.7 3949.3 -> 22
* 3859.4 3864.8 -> 21.3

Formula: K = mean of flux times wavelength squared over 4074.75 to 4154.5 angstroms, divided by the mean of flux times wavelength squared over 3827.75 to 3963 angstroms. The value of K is 1.3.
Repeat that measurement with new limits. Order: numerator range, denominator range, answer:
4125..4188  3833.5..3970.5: 1.39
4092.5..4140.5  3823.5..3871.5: 1.32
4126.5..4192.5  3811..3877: 1.47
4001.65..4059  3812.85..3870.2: 1.45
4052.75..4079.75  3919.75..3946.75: 1.27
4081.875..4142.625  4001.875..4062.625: 0.94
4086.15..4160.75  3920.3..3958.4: 1.22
